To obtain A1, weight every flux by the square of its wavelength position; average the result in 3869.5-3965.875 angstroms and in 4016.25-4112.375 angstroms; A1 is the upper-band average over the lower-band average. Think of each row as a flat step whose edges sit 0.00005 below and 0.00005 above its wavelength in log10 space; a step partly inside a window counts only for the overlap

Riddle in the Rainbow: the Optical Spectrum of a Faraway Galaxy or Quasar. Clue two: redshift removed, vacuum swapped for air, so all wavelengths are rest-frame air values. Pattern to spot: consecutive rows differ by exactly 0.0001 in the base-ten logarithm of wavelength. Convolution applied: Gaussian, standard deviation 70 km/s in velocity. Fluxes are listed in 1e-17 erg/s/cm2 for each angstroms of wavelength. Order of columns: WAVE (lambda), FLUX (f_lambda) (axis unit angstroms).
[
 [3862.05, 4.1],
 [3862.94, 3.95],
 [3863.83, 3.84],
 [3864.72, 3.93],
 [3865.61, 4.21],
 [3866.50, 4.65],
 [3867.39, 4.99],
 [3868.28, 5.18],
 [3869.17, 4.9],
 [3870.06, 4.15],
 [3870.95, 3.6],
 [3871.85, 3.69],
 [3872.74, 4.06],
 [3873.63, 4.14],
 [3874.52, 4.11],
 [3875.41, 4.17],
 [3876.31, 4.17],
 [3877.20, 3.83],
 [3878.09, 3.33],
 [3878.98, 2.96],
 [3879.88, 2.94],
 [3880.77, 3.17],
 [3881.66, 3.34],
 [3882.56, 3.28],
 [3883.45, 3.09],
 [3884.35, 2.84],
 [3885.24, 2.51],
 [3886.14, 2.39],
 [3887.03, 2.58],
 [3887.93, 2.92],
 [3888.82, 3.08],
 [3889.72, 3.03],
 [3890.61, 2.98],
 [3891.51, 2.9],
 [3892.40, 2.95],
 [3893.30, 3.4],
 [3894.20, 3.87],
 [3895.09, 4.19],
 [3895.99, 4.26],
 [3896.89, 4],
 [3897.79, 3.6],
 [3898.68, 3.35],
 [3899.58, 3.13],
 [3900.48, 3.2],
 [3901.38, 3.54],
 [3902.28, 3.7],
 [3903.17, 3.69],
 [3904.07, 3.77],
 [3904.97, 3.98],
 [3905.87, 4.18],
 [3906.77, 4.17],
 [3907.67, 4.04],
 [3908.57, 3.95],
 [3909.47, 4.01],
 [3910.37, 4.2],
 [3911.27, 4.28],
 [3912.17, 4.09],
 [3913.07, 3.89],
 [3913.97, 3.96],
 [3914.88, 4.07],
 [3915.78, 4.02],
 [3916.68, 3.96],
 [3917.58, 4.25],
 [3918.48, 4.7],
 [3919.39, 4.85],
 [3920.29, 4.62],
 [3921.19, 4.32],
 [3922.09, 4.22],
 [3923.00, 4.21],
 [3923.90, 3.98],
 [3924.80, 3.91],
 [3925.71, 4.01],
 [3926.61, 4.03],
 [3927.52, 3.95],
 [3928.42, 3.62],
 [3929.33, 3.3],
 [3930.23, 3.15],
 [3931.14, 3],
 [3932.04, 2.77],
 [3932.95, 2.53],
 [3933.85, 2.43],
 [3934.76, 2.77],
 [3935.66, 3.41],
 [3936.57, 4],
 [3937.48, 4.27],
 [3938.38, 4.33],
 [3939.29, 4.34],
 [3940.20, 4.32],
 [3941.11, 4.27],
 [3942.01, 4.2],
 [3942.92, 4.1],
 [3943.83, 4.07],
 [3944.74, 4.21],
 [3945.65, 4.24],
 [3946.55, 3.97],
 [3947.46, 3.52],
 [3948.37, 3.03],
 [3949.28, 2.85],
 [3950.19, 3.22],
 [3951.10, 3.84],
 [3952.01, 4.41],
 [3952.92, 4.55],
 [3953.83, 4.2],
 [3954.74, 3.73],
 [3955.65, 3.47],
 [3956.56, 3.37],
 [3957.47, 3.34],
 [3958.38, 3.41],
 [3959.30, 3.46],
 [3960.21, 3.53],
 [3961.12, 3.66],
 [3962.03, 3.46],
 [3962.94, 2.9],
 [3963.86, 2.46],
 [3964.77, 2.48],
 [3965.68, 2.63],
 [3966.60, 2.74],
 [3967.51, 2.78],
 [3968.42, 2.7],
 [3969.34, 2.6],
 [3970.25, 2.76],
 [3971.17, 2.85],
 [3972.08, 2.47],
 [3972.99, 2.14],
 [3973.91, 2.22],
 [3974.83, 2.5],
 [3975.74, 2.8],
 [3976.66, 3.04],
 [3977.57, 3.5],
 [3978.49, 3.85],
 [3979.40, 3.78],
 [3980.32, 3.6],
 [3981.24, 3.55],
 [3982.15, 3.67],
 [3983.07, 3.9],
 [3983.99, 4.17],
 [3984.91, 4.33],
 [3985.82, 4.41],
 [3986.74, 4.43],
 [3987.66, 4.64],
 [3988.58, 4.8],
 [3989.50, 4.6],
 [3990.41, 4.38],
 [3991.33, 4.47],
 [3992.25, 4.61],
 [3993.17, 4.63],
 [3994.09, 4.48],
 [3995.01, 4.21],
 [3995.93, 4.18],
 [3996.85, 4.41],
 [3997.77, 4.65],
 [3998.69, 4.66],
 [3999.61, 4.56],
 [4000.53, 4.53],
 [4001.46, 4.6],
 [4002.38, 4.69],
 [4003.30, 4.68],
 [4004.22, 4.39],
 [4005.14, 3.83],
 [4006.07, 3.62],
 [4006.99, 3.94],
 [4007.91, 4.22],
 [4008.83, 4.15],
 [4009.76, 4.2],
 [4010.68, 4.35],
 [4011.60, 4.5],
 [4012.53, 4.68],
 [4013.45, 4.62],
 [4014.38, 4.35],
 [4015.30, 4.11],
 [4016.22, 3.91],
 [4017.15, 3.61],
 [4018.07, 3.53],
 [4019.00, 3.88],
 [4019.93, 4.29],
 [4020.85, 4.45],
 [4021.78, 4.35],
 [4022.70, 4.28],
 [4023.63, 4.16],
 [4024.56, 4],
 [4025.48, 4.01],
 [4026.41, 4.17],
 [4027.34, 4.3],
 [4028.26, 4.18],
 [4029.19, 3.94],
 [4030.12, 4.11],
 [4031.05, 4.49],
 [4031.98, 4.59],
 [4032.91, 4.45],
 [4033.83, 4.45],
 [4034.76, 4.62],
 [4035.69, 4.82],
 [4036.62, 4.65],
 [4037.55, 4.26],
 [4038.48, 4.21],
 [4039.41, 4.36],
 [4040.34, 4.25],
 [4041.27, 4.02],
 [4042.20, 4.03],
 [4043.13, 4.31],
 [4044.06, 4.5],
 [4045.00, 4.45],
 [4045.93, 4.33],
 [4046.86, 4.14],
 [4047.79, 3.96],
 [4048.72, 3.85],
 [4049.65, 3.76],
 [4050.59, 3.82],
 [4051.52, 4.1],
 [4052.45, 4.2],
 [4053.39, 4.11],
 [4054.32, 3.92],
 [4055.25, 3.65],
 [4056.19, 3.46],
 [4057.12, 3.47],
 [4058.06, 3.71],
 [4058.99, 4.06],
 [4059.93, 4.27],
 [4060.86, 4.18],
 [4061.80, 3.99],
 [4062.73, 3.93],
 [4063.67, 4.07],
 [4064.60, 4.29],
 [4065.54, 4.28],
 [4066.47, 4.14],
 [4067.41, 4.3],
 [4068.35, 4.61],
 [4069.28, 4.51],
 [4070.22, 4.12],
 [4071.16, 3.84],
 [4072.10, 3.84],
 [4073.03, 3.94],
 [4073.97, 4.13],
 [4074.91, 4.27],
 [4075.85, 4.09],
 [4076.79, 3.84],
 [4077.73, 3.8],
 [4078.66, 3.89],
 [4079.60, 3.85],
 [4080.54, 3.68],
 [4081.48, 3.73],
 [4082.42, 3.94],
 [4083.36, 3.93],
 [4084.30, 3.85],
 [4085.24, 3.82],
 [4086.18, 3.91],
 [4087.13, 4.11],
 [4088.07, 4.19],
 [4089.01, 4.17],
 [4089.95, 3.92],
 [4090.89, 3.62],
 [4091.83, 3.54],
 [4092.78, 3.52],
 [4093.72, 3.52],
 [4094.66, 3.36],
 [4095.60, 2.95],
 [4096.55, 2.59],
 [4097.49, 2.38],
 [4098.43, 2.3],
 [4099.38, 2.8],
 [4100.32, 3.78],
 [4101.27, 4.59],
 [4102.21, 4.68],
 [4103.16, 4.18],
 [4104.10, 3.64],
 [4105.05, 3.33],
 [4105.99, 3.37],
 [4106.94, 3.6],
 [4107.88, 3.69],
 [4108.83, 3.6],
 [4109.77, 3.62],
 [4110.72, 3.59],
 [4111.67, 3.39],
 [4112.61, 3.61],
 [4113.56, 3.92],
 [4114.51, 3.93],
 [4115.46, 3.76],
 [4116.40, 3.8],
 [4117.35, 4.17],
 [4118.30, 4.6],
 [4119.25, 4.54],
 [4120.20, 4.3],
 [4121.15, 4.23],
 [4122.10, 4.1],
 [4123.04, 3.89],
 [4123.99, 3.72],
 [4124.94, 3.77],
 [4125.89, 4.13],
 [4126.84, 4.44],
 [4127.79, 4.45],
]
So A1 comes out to 1.16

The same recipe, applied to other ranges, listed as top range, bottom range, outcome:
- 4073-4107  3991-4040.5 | 0.89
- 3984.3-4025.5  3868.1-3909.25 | 1.29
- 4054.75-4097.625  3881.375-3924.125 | 1.14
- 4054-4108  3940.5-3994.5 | 1.12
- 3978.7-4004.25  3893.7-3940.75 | 1.17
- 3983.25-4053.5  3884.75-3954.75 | 1.20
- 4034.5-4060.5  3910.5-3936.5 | 1.15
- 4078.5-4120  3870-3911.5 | 1.16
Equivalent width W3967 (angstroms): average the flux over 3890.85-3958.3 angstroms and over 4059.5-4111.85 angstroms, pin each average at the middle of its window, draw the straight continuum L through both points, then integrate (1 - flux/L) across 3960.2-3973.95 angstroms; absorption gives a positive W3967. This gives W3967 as 3.8 angstroms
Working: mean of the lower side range 3.81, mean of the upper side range 3.81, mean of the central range 2.77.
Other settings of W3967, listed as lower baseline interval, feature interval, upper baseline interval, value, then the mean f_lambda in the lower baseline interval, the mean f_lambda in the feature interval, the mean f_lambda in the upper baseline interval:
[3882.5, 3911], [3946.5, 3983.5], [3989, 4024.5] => 7.0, 3.47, 3.23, 4.31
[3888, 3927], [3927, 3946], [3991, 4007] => 1.7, 3.87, 3.68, 4.41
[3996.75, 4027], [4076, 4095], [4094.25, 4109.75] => -1.2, 4.25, 3.82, 3.43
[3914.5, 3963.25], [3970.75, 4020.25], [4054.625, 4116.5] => -3.0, 3.79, 4.02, 3.79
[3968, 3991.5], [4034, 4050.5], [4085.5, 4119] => -3.0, 3.54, 4.26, 3.66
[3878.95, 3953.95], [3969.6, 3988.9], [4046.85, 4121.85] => 1.4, 3.69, 3.48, 3.85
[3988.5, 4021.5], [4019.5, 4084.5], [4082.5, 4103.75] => -2.8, 4.32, 4.12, 3.63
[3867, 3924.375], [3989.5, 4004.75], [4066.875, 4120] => -2.9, 3.76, 4.51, 3.79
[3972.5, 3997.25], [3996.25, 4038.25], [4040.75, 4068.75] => -3.4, 3.9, 4.29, 4.06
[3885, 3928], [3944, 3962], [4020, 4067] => 1.0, 3.78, 3.69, 4.16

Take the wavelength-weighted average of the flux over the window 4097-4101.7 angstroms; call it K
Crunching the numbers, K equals 3.15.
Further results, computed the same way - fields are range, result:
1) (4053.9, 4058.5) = 3.64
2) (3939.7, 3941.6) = 4.3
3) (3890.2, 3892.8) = 2.95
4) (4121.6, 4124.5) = 3.91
